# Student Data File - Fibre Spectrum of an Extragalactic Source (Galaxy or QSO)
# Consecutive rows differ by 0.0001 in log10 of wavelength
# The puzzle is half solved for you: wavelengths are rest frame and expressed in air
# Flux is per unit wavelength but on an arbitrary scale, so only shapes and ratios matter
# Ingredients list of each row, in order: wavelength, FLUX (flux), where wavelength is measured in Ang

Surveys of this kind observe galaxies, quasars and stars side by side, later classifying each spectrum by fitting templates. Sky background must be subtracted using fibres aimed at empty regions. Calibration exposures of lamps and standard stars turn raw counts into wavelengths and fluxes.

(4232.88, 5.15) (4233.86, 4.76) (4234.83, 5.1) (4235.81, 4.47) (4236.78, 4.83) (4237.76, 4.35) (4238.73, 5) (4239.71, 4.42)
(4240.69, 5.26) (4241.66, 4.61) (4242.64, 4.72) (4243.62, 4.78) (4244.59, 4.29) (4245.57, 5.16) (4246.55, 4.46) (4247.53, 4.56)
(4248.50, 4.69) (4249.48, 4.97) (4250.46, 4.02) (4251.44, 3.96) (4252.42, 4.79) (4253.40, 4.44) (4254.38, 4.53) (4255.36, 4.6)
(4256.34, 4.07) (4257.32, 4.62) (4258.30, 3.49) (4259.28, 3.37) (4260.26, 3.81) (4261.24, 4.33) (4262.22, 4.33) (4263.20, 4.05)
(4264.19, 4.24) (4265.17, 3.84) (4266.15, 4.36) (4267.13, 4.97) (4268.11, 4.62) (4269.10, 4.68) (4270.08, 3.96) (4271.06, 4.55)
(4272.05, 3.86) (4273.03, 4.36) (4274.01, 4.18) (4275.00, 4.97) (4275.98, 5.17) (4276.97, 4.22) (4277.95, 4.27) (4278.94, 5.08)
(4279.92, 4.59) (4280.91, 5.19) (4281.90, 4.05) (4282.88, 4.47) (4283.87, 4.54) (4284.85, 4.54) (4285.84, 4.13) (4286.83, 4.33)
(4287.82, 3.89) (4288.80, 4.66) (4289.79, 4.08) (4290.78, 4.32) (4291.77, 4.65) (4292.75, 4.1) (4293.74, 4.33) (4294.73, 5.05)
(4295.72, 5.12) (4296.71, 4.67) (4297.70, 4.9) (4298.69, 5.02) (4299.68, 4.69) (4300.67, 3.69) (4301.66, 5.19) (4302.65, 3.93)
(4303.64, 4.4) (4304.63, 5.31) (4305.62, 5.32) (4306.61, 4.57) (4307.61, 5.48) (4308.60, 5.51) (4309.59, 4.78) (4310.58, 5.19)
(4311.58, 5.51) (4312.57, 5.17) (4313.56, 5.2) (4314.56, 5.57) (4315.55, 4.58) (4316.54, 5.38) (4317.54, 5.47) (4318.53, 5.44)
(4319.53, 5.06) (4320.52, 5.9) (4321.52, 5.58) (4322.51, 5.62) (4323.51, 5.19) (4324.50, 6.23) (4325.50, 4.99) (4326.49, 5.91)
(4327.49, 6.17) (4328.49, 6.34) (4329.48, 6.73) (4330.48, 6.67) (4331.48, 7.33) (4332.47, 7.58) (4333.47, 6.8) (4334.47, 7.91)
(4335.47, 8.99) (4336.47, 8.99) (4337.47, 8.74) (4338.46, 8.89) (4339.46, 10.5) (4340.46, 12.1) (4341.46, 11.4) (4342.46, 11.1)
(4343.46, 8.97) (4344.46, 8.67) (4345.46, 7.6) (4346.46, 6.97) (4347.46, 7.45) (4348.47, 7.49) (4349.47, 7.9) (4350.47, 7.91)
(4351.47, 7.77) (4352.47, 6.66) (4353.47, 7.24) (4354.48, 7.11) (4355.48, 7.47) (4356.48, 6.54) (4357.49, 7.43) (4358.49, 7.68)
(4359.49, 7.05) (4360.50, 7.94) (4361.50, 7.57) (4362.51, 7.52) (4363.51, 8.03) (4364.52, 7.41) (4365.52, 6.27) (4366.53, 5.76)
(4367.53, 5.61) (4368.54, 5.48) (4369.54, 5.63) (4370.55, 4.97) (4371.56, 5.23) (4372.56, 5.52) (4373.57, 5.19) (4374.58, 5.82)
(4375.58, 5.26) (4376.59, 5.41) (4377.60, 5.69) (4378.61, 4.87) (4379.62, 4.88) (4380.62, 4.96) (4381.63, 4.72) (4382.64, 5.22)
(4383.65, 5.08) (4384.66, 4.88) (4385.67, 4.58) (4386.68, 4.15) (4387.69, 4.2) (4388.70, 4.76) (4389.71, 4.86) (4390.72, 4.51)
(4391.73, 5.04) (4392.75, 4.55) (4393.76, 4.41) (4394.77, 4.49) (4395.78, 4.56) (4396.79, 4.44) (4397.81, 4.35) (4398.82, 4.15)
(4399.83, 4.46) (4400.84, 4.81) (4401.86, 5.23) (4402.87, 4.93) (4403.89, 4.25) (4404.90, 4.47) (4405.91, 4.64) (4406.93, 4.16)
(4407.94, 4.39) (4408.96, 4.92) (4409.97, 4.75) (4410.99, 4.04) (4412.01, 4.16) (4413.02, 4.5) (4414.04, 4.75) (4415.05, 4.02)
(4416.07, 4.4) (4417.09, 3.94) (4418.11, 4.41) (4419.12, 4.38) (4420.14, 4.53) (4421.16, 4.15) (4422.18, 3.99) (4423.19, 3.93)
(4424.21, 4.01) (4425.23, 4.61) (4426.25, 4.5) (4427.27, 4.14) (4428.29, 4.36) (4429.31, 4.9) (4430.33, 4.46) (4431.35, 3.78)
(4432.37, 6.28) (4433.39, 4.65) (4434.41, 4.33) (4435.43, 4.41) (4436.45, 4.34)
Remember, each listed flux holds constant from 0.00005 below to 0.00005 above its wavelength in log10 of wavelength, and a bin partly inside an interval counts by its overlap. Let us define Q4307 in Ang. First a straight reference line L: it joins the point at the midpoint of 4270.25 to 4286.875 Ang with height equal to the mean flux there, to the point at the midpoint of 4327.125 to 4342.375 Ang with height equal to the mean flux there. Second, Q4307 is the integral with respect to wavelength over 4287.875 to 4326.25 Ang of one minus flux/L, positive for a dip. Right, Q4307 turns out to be 8.7 Ang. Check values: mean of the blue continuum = 4.49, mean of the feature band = 4.99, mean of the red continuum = 8.44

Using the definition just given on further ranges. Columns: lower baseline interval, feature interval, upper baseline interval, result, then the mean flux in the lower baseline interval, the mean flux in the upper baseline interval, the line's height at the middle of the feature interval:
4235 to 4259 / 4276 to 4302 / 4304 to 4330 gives 2.8 Ang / 4.54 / 5.46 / 5.1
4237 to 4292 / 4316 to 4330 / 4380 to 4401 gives -3.7 Ang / 4.44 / 4.63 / 4.53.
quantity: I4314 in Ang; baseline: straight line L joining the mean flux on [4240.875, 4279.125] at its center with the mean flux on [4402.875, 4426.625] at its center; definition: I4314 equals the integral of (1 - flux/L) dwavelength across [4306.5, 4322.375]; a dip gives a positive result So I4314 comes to -3.3 Ang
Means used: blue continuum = 4.41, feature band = 5.3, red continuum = 4.35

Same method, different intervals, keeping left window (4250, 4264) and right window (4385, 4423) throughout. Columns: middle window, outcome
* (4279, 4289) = -0.6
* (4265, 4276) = -0.7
